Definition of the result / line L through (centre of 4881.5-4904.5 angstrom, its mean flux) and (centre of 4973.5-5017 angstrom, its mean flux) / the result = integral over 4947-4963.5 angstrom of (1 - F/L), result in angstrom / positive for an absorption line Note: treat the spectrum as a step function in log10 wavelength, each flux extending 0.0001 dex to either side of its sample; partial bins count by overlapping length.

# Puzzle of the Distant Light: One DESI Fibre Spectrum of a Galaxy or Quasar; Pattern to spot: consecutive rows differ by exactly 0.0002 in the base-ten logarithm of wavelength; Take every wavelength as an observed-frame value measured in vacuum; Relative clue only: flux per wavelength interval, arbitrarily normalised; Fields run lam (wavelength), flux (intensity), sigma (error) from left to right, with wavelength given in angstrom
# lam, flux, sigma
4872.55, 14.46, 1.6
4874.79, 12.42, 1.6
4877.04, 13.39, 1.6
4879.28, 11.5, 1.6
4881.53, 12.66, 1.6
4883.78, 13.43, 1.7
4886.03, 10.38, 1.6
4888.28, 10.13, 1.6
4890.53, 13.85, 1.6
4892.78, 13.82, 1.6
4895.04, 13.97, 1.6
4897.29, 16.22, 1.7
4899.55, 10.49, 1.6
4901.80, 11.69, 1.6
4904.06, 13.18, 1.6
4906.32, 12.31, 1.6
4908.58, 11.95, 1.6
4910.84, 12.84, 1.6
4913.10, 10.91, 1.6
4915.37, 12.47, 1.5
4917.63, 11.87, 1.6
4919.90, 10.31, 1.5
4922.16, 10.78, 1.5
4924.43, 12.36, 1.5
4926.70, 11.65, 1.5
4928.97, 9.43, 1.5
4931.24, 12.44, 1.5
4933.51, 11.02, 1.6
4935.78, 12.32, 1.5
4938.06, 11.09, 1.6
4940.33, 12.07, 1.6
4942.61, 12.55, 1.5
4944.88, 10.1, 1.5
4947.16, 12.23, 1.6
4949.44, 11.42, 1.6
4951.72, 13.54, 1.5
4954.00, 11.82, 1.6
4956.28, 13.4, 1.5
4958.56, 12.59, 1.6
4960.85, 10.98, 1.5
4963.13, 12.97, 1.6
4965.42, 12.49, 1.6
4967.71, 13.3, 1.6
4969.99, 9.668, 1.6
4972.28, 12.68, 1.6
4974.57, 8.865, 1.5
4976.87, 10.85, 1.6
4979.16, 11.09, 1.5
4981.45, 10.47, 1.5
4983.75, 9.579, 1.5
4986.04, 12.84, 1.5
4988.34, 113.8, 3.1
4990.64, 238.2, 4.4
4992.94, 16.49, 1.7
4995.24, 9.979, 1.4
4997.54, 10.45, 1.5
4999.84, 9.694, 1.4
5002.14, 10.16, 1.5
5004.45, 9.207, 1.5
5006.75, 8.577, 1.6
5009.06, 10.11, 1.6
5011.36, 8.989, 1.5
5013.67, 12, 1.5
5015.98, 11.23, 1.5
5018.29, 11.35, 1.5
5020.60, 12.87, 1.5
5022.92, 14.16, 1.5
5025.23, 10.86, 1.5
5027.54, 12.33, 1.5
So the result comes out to 7.3 angstrom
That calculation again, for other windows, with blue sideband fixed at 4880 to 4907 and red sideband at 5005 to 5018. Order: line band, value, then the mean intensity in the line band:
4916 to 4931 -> 1.1 angstrom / 11.2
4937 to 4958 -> -0.9 angstrom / 12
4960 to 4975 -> -0.8 angstrom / 11.7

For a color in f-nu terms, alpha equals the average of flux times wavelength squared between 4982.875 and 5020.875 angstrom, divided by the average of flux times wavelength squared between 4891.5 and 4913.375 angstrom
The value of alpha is 2.50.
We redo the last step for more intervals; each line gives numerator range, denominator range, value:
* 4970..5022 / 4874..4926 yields 2.15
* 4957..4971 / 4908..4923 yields 1.06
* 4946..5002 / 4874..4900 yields 2.05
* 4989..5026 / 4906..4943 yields 2.35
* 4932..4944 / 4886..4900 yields 0.93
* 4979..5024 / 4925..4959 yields 2.41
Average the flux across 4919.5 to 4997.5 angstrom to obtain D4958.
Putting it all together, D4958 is 21.3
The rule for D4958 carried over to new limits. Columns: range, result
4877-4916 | 12.5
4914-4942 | 11.5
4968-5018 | 25.9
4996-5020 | 10.2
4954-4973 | 12.2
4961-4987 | 11.3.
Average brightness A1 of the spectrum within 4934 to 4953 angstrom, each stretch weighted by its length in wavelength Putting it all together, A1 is 11.9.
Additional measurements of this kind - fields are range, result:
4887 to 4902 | 12.9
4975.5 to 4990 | 35.2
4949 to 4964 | 12.4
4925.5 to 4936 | 11.3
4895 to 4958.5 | 12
